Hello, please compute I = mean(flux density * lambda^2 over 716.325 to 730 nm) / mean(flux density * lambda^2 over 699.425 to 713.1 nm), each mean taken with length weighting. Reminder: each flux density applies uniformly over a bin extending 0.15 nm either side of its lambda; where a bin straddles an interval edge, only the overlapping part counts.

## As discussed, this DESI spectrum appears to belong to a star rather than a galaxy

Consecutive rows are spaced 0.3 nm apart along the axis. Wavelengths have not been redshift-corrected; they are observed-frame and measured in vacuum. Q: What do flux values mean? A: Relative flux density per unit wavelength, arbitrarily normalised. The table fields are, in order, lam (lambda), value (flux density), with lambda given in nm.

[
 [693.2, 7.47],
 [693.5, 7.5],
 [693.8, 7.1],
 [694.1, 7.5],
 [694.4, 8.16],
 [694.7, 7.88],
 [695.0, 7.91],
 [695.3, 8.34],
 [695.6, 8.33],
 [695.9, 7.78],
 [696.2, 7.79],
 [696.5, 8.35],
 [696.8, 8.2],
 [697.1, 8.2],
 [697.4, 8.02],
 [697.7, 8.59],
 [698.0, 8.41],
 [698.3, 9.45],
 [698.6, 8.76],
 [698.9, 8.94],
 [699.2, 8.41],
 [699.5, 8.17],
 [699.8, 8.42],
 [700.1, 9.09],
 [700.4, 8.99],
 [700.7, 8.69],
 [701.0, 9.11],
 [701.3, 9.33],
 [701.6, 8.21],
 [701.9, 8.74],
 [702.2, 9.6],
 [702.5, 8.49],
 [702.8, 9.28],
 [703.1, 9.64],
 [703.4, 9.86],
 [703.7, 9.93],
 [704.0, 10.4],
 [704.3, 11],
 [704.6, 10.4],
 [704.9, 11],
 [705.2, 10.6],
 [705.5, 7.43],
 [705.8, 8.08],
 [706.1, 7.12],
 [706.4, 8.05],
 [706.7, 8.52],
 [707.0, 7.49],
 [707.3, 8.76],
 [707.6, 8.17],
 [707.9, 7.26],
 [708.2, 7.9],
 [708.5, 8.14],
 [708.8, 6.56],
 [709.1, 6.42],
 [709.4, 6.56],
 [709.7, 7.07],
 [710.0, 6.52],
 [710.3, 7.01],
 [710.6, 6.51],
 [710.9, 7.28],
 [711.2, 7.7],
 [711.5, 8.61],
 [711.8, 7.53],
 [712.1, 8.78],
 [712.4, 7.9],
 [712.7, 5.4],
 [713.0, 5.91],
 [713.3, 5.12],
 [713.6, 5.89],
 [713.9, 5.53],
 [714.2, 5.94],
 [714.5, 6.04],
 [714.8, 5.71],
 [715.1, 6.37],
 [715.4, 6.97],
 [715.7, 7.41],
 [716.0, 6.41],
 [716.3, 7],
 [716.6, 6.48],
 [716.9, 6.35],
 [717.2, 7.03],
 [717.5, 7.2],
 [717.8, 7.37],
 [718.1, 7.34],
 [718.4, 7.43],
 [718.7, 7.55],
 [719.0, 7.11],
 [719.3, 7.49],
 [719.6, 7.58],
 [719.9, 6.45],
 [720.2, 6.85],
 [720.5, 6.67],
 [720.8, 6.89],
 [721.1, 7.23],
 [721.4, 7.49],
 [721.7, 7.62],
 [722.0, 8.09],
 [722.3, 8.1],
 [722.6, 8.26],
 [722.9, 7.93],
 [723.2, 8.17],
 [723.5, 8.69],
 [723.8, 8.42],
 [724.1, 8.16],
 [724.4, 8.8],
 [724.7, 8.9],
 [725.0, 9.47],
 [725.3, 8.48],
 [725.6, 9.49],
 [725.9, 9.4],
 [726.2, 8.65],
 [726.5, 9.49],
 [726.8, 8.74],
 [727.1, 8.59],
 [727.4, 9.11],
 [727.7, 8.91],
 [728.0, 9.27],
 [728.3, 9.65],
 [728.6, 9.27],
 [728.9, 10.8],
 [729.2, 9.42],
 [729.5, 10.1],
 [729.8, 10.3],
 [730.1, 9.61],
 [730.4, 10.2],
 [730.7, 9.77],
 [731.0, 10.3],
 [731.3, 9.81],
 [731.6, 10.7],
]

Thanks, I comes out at 1.04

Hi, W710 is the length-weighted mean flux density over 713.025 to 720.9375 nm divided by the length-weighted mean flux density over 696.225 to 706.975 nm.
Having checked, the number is 0.75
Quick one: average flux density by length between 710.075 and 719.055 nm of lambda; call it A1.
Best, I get 6.82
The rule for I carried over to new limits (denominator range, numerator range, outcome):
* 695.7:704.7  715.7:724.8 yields 0.89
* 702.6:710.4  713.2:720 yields 0.82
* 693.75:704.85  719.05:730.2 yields 1.04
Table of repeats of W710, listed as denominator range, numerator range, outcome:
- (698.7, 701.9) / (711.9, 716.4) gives 0.74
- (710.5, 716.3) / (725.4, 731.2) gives 1.42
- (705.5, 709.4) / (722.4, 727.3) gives 1.14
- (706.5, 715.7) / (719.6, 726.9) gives 1.17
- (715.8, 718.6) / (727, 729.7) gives 1.36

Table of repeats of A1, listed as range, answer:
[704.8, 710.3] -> 7.82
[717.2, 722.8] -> 7.37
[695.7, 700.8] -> 8.48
